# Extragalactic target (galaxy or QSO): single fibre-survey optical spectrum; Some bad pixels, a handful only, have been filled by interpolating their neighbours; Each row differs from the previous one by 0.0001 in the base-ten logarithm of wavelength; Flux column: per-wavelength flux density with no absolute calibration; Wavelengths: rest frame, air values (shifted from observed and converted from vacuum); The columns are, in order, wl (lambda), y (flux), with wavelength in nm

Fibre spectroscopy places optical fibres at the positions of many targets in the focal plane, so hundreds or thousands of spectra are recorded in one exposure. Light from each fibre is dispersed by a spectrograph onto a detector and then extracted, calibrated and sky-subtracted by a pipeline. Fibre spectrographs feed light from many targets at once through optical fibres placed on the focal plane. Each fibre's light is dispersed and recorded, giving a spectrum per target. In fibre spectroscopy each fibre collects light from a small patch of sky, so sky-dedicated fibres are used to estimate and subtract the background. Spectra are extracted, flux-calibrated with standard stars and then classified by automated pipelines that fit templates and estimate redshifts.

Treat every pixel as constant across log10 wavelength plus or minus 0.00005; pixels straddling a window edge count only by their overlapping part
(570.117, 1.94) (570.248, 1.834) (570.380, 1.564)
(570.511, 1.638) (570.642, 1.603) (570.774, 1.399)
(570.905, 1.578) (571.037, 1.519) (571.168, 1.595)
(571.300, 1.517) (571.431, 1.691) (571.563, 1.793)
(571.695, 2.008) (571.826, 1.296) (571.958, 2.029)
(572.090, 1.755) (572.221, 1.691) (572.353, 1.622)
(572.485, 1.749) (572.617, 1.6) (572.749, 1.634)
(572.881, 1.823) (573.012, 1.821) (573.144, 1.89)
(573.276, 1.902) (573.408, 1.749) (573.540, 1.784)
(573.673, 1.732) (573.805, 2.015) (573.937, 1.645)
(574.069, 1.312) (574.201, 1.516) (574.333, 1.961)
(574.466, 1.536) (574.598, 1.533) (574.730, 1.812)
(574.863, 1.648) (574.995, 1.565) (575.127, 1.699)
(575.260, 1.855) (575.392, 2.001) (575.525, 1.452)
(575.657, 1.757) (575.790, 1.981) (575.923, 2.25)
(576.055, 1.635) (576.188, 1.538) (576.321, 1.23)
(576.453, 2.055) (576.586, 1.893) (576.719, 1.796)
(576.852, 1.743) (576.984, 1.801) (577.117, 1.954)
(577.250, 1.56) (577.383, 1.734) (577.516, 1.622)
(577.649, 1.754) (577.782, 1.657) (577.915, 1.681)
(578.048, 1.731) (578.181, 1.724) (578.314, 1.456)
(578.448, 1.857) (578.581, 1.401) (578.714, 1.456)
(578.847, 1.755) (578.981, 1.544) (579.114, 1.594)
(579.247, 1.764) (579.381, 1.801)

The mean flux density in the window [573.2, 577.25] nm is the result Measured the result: 1.74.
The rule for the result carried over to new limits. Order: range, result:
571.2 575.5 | 1.72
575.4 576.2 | 1.8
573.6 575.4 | 1.69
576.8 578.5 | 1.71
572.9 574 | 1.82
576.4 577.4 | 1.82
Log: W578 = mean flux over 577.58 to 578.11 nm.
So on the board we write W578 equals 1.71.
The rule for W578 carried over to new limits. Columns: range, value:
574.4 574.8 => 1.63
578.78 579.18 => 1.63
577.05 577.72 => 1.72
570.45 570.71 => 1.62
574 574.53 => 1.58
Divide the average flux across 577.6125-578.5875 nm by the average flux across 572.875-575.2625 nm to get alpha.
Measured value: 0.97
